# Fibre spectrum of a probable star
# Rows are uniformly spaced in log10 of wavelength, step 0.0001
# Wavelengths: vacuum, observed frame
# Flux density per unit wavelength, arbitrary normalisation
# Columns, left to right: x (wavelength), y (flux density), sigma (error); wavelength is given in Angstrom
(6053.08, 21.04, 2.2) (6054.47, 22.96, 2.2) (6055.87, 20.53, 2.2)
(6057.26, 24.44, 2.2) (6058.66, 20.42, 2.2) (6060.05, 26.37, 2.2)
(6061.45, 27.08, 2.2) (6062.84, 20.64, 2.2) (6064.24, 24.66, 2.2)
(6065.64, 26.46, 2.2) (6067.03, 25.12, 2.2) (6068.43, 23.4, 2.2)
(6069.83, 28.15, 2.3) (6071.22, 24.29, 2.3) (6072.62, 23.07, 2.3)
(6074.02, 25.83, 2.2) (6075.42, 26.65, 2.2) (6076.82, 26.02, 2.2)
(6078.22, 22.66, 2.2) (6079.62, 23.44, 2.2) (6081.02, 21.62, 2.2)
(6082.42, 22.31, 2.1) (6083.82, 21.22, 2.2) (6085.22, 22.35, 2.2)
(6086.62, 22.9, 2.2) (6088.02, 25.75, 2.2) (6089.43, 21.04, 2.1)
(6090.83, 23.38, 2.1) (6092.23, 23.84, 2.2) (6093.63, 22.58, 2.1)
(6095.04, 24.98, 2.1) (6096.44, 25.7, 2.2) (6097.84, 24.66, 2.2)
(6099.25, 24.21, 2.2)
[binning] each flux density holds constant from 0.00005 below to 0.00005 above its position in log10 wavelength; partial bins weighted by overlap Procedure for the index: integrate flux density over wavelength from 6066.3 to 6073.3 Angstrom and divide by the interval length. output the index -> 24.8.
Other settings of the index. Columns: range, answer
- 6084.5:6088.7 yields 23.7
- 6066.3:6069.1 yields 24.3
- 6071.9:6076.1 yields 25.1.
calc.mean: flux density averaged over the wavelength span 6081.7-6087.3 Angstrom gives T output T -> 22.2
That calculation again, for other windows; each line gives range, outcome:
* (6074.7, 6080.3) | 24.7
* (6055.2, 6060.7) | 22.9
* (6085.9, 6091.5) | 23.3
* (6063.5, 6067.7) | 25.4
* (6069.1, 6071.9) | 26.3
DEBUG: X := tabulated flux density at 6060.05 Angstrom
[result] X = 26.37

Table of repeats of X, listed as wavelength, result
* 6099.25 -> 24.21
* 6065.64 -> 26.46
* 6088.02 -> 25.75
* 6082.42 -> 22.31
